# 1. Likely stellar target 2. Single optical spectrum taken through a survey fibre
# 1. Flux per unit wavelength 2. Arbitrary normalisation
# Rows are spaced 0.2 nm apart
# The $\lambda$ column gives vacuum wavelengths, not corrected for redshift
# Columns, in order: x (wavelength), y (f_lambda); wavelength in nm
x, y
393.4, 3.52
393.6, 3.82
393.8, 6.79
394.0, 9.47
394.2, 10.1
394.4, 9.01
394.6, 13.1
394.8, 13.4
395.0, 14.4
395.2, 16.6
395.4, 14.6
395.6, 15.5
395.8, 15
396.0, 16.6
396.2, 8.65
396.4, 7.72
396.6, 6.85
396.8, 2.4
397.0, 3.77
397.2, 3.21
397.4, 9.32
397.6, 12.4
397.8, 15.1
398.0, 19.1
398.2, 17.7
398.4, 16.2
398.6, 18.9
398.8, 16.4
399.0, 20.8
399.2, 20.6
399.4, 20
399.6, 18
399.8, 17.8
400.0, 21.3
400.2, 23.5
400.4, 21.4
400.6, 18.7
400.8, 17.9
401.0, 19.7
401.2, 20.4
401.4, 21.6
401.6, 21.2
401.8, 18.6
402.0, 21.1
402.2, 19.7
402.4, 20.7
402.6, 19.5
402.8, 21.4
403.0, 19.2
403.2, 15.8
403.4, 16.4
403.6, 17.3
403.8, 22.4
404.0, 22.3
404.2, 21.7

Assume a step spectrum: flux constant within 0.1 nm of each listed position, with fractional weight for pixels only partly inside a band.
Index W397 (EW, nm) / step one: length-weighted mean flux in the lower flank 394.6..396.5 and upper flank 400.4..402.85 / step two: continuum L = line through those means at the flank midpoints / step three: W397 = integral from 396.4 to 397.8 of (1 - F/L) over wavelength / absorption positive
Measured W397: 0.758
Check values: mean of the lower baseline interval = 13.6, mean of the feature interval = 7.05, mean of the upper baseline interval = 20.1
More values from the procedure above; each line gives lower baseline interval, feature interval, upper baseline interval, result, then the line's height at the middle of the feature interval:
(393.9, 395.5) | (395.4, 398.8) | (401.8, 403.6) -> 0.605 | 14.5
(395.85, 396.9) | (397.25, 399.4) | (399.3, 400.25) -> -0.163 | 15.2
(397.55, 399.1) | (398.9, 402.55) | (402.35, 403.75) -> -0.447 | 18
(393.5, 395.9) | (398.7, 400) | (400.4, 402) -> -0.111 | 17.6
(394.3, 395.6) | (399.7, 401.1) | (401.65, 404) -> -0.189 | 17.7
